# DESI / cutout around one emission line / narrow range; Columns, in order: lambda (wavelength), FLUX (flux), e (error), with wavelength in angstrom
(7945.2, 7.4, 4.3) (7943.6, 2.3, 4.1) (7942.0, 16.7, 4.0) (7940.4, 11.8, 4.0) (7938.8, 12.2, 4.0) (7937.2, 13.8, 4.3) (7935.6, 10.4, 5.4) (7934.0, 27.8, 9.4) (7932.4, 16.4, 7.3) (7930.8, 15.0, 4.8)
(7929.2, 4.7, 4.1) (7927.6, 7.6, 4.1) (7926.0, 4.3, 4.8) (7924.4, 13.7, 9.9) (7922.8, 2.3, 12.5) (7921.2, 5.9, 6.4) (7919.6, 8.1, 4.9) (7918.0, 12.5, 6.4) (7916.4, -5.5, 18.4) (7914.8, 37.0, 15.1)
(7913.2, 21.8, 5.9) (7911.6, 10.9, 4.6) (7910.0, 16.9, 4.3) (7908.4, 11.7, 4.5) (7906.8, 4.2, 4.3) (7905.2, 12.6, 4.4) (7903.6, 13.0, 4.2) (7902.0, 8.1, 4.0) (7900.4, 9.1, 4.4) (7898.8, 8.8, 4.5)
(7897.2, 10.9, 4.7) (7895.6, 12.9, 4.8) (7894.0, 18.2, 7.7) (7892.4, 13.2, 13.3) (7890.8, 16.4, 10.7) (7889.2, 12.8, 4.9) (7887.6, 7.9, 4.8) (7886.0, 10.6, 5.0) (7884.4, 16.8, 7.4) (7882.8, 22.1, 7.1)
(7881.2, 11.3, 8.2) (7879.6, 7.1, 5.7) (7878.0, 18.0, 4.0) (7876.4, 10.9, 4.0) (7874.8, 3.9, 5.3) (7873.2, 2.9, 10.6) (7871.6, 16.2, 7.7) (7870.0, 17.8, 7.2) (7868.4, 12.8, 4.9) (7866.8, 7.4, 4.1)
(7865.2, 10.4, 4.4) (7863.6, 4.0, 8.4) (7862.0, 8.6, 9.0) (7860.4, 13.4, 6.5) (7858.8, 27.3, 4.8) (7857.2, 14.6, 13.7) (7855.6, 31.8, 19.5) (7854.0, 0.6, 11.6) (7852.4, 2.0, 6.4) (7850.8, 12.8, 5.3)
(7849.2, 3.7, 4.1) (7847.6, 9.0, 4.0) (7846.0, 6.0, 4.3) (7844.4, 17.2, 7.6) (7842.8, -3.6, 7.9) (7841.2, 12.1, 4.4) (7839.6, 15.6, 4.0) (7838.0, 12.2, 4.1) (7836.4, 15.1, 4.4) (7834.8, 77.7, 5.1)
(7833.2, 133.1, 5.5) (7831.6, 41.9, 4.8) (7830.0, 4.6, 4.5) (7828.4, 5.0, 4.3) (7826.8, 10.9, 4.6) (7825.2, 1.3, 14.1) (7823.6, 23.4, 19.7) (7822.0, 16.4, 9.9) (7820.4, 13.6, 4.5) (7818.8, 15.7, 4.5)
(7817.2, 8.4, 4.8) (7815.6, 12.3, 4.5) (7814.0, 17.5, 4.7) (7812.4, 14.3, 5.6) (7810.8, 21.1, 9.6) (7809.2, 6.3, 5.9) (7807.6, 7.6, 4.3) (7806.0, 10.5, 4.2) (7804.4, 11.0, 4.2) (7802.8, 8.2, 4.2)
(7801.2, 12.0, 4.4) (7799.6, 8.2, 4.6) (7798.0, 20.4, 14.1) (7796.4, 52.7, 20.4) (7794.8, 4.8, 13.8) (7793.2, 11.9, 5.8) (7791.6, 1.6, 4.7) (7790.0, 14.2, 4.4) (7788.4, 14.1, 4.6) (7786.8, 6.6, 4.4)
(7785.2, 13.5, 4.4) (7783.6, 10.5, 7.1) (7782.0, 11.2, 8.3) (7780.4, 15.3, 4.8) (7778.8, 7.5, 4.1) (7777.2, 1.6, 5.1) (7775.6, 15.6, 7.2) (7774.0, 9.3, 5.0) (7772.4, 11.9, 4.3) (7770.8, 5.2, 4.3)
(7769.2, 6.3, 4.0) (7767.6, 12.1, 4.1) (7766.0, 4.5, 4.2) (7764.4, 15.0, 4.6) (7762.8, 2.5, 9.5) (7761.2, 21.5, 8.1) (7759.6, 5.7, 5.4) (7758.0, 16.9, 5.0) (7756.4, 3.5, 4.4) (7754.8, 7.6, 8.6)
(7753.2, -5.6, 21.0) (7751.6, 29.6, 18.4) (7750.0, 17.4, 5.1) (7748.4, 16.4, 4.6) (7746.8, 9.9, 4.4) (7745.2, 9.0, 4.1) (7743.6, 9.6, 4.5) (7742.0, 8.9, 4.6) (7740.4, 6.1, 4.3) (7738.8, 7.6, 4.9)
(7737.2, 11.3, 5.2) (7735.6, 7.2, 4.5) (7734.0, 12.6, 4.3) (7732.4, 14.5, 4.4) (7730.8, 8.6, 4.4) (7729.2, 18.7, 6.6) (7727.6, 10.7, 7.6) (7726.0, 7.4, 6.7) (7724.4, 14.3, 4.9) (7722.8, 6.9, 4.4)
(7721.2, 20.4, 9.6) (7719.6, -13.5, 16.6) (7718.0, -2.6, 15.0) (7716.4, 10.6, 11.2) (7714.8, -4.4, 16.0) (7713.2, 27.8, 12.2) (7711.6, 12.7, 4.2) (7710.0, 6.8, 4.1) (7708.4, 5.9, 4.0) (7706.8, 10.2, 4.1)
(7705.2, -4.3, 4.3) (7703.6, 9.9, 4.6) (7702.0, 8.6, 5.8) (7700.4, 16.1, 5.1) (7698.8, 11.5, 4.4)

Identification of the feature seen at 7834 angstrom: H-alpha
